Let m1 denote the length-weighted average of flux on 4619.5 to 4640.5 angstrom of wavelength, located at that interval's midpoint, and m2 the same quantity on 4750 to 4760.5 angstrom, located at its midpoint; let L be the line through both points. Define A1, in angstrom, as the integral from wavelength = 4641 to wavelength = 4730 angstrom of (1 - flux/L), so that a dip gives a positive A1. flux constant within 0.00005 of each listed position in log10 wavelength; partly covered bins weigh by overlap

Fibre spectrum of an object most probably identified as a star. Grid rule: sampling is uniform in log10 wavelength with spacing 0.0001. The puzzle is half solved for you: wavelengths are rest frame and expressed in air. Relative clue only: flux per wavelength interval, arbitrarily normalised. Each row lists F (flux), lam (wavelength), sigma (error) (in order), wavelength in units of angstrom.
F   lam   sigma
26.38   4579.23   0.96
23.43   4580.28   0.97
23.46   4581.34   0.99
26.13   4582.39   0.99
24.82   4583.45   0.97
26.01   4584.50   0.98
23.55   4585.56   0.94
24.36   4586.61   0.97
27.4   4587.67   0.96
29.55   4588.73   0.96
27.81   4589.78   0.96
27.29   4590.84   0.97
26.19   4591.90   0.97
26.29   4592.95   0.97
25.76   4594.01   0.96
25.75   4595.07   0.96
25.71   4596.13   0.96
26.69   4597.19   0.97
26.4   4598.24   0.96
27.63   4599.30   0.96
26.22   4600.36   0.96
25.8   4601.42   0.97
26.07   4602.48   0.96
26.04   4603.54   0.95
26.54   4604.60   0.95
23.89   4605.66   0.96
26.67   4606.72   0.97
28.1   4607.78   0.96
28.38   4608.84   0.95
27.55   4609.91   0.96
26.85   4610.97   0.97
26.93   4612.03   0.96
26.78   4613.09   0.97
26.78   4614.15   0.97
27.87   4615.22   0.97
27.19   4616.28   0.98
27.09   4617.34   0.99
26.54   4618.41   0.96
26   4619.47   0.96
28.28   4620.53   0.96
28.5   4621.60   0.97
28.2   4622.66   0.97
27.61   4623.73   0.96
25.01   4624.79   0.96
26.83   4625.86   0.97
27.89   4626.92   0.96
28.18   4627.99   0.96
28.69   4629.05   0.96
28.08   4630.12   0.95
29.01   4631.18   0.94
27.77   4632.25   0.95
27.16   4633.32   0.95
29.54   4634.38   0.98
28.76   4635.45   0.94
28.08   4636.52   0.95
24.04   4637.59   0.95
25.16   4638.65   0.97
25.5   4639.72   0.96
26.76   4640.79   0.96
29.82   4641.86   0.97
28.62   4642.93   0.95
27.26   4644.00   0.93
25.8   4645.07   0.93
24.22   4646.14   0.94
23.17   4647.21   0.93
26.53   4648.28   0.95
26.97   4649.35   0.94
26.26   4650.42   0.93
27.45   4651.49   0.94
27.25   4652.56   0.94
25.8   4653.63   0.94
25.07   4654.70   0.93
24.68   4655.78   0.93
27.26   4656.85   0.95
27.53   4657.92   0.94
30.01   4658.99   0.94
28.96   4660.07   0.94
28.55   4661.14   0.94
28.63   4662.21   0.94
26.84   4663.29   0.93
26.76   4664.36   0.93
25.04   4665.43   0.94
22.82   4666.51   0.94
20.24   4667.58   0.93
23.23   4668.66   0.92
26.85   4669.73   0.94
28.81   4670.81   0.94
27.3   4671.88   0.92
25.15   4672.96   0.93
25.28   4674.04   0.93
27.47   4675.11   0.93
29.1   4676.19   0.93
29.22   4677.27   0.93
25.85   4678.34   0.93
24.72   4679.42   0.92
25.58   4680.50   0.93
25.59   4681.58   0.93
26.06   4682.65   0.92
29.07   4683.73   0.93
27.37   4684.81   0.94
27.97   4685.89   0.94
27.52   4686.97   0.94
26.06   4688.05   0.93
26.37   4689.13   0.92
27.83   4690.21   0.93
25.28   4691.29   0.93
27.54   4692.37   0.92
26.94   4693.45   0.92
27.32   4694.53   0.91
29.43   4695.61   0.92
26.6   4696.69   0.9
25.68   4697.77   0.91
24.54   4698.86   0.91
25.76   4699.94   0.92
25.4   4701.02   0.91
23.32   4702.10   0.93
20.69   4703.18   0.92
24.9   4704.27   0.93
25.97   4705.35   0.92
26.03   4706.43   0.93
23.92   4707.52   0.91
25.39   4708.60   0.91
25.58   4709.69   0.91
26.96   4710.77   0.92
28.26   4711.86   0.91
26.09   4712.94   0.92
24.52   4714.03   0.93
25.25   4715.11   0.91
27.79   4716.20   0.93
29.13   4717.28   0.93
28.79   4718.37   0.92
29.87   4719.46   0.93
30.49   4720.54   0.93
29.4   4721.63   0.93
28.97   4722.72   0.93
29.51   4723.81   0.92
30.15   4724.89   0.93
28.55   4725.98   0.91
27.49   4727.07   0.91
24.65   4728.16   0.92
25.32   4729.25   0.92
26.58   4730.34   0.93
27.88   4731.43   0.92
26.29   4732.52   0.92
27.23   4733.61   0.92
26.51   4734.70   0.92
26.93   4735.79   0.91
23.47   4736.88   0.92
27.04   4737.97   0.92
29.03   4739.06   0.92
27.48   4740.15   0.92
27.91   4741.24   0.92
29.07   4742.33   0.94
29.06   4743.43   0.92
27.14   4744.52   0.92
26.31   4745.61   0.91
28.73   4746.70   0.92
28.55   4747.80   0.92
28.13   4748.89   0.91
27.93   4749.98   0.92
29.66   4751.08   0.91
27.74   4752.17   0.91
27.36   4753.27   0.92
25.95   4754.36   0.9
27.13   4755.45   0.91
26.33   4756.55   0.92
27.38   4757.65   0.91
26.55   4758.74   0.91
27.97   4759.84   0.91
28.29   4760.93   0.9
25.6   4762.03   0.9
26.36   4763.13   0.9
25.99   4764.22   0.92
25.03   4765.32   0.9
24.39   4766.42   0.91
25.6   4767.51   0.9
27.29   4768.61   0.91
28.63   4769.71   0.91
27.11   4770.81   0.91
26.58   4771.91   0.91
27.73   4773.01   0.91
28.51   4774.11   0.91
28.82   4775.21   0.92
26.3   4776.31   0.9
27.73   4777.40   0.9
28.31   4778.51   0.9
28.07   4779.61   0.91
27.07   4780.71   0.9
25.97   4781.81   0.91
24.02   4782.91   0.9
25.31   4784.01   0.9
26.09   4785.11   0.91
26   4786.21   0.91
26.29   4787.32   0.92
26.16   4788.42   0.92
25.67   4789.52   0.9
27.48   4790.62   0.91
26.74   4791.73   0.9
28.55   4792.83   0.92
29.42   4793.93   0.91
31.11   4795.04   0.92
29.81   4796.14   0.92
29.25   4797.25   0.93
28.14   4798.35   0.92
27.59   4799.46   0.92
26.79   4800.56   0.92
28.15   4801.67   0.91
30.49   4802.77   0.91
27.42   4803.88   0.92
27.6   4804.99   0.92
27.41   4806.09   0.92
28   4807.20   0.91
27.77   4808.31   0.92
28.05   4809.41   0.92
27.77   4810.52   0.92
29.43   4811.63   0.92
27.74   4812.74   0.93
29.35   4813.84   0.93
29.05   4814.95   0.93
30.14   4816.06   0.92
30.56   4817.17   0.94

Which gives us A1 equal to 2.5 angstrom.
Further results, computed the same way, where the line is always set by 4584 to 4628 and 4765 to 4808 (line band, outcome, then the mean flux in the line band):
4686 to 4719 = 1.1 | 26.2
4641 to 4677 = 0.5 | 26.5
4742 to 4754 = -0.4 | 28.1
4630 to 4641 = -0.2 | 27.3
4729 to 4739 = 0.2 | 26.5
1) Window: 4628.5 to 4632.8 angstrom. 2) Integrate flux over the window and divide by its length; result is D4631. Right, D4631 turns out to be 28.4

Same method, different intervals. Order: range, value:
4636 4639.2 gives 25.8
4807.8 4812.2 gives 28.3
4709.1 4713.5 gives 26.7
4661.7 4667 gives 26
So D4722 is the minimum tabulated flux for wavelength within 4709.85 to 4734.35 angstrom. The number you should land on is 24.52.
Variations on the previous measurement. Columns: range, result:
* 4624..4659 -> 23.17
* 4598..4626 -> 23.89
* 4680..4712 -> 20.69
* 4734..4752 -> 23.47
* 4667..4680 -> 20.24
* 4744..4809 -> 24.02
